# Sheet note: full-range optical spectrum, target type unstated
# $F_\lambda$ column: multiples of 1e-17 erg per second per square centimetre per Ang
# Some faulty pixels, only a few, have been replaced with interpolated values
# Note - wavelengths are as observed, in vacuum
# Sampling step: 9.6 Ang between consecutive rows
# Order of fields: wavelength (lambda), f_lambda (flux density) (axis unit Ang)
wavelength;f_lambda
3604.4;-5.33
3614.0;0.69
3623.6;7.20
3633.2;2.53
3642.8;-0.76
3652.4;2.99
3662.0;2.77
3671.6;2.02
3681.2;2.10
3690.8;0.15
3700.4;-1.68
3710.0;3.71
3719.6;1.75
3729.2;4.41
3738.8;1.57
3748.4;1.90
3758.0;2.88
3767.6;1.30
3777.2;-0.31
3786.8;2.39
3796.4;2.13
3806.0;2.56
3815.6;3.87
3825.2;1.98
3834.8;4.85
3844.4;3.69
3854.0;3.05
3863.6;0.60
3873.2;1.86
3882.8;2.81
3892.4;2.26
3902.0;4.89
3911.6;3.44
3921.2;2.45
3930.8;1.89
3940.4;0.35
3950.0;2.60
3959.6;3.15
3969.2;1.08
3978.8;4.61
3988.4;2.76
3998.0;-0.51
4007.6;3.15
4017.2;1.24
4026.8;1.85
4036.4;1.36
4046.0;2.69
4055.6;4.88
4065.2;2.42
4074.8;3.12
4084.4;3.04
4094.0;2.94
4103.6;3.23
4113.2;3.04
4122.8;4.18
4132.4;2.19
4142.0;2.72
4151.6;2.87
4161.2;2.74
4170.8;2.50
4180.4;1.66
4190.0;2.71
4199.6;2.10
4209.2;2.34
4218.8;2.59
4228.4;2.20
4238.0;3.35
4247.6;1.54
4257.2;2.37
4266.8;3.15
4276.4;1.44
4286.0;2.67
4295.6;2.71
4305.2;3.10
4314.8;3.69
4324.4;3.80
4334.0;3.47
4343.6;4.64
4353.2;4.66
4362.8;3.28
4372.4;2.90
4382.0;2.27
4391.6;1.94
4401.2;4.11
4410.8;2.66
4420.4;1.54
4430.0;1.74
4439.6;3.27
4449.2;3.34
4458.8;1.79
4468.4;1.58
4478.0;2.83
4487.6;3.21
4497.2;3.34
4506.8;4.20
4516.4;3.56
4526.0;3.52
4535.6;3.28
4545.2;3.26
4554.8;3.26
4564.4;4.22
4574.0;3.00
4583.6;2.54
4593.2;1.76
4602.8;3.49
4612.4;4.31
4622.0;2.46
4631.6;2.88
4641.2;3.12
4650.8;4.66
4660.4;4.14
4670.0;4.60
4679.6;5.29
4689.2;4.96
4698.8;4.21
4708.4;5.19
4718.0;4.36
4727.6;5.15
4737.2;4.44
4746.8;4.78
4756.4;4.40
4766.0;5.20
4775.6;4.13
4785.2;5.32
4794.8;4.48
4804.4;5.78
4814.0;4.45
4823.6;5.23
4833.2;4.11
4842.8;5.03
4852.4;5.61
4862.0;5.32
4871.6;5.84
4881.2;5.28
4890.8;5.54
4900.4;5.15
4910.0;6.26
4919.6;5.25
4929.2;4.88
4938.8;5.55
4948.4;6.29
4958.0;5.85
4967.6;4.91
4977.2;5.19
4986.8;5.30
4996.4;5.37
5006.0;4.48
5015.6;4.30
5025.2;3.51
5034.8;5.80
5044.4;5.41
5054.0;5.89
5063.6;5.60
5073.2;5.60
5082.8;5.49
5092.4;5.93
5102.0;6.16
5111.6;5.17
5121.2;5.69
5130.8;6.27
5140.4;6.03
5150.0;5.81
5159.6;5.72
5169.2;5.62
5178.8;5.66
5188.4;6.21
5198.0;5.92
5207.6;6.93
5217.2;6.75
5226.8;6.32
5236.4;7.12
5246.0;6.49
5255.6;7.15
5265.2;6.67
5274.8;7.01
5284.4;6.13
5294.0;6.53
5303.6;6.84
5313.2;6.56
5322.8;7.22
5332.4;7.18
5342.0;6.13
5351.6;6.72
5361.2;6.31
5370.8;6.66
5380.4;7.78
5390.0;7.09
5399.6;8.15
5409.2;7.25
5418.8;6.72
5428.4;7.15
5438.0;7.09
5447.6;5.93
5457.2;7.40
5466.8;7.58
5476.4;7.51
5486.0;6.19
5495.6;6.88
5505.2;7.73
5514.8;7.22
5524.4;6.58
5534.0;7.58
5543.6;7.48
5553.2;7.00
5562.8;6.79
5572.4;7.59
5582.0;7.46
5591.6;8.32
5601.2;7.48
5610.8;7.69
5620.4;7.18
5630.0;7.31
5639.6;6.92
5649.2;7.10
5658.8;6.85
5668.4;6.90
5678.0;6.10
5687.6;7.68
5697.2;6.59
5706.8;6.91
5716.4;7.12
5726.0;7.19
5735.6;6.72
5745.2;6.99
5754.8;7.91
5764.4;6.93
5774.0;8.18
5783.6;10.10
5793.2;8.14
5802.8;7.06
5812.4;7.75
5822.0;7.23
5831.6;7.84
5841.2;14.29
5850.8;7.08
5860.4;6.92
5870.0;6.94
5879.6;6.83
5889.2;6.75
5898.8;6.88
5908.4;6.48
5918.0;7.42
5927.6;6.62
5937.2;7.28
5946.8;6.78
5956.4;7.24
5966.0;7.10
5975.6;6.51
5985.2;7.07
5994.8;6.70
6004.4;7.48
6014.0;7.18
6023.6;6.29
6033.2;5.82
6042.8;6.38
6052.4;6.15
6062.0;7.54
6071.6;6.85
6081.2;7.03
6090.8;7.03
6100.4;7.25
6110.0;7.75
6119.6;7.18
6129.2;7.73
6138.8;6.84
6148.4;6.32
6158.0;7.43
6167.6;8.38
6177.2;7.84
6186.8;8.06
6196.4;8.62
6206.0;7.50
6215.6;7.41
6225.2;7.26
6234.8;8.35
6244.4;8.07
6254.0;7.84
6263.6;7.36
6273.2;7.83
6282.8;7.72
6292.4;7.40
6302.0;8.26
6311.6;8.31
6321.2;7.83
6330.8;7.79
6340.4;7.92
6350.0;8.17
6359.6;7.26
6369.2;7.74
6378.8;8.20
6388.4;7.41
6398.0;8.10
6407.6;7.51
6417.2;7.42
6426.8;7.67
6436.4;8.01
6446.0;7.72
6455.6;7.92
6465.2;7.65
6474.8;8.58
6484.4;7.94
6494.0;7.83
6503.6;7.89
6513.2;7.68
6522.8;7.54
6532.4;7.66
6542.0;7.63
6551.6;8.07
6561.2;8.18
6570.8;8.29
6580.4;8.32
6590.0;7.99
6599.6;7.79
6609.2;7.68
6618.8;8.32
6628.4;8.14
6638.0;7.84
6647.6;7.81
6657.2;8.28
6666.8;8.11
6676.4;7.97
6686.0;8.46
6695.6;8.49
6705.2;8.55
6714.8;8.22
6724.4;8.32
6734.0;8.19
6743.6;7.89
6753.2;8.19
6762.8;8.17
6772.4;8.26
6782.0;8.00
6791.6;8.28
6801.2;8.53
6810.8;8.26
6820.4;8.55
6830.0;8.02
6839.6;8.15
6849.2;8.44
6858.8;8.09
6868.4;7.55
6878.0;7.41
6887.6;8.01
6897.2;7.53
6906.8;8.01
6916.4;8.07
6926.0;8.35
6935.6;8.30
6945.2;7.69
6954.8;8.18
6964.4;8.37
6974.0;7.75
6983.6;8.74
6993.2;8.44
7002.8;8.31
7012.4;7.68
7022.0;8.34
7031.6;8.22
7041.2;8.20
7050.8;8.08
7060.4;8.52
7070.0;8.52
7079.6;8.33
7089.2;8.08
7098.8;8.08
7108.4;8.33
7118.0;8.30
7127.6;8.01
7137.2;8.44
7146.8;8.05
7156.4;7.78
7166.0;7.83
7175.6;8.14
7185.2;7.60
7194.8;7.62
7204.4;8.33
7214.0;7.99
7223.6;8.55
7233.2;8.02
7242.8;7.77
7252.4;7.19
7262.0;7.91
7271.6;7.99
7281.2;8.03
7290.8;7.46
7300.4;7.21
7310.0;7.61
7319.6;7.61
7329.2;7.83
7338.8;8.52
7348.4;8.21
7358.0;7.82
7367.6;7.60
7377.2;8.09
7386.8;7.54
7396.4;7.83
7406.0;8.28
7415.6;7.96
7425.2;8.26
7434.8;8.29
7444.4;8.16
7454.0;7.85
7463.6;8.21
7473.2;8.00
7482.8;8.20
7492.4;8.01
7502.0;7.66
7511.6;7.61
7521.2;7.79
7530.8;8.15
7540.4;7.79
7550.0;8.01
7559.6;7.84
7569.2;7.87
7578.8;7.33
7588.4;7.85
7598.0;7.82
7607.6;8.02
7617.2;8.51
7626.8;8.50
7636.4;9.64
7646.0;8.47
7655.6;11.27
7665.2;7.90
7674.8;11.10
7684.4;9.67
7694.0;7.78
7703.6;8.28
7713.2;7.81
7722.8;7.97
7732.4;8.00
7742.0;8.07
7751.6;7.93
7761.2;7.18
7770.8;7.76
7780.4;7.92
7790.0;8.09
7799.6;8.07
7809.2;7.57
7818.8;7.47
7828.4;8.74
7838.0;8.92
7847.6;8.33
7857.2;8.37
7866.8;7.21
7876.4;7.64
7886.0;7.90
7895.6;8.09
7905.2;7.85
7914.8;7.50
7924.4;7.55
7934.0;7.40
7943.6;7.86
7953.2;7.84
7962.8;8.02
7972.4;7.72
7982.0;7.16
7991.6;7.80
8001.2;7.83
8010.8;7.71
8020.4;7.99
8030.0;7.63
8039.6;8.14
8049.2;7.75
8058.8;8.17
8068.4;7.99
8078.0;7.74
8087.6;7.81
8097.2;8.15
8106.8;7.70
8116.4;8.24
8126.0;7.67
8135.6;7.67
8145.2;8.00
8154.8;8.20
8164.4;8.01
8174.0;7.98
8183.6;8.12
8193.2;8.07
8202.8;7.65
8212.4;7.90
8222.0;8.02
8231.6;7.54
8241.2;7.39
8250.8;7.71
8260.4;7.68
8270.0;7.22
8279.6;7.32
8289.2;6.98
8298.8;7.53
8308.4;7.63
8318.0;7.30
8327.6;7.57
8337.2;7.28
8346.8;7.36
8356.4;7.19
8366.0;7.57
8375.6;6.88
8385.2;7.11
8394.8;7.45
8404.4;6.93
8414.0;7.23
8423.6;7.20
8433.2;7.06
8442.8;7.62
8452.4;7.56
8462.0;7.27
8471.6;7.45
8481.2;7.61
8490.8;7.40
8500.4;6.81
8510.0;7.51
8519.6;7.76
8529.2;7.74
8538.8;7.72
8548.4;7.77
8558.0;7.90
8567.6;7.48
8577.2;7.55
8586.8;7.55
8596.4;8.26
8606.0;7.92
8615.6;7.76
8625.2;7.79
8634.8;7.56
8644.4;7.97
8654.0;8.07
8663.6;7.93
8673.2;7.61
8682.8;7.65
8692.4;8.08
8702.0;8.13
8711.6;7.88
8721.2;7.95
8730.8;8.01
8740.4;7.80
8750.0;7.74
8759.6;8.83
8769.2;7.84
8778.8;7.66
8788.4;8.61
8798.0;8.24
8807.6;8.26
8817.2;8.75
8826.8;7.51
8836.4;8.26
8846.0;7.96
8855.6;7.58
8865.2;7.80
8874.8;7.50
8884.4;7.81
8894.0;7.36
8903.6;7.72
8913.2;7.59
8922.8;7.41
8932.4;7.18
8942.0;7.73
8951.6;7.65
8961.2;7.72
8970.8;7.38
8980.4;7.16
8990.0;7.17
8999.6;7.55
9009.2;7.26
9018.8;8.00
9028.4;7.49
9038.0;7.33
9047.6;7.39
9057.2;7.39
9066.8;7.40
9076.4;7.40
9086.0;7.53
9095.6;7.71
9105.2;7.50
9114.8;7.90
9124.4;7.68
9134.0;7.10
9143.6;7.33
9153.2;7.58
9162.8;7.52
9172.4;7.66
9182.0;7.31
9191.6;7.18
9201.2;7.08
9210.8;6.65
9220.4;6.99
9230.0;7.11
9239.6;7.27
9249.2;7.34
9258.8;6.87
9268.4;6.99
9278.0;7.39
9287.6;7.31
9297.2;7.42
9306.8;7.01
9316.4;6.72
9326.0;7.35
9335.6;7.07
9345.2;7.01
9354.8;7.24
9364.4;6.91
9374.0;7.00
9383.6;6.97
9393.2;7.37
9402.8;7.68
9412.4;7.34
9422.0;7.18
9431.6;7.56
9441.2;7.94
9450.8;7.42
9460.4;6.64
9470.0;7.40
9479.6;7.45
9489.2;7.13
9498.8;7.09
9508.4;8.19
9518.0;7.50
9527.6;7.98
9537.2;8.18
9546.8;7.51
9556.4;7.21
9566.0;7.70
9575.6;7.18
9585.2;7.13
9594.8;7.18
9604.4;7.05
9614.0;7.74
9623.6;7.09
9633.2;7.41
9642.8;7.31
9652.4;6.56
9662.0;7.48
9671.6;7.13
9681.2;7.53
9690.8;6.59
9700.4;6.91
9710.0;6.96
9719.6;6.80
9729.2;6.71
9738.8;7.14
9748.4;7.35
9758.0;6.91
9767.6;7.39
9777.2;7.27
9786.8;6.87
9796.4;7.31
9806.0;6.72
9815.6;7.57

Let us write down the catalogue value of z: 0.166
